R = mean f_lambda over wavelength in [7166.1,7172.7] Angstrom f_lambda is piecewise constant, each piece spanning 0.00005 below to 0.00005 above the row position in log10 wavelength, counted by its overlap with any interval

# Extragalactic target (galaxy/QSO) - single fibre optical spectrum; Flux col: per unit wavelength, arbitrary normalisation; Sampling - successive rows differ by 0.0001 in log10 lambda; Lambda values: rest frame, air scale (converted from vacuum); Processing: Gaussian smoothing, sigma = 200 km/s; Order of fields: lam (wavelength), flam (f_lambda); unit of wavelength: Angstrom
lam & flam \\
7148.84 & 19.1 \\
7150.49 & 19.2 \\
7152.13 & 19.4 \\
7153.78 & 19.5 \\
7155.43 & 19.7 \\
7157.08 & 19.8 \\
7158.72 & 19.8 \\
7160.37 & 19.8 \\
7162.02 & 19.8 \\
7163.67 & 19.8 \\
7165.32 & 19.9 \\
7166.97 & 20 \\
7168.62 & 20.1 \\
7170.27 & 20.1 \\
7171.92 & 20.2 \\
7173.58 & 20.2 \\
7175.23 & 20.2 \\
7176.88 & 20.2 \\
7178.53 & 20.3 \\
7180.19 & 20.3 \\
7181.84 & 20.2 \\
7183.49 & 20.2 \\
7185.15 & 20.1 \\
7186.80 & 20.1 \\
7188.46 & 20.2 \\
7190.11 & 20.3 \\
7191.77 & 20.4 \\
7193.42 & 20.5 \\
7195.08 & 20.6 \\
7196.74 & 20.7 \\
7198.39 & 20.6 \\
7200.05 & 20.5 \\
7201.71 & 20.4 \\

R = 20.1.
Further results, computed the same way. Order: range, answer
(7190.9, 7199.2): 20.6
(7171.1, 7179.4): 20.2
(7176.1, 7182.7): 20.3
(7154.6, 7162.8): 19.8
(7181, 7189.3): 20.2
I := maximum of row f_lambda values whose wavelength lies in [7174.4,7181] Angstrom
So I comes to 20.3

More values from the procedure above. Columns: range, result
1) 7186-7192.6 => 20.4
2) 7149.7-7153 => 19.4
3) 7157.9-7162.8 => 19.8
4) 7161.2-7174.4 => 20.2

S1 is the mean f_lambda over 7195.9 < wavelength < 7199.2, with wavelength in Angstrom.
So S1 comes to 20.7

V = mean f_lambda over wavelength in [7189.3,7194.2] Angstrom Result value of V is 20.4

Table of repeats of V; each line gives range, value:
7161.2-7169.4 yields 19.9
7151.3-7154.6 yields 19.5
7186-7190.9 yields 20.2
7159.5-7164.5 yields 19.8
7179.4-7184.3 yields 20.3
